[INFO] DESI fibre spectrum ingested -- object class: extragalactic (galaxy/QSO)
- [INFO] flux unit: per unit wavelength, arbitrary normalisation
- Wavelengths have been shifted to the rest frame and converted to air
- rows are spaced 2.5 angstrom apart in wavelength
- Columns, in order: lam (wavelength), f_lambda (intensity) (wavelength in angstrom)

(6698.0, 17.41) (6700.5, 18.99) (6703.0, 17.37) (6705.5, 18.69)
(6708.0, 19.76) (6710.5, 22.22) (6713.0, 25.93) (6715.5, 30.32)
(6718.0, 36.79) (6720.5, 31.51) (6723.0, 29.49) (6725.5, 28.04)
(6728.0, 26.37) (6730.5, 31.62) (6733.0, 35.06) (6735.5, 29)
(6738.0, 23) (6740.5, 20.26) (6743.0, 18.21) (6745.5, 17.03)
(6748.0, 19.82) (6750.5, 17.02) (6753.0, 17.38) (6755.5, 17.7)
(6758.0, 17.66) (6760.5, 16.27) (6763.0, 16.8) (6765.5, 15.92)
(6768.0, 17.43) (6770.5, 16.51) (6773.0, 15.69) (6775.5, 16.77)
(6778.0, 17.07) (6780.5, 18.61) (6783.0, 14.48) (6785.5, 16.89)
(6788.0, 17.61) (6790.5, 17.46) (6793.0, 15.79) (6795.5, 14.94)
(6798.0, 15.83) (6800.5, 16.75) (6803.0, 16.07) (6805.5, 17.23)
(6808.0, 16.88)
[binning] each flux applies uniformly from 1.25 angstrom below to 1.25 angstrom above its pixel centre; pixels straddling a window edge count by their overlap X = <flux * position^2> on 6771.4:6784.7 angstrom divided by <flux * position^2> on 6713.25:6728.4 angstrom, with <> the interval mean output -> 0.55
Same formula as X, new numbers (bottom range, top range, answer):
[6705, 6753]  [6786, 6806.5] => 0.67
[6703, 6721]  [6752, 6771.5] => 0.67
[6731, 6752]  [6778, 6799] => 0.74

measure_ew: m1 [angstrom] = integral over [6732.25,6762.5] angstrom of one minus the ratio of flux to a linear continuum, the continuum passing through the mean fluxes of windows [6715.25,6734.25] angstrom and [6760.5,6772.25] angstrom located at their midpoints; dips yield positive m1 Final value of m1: 3.9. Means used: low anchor 31.2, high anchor 16.6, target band 20.4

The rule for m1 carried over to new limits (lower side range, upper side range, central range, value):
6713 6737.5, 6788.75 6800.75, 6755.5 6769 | 3.5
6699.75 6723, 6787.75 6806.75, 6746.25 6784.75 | 5.0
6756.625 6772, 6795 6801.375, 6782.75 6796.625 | -0.2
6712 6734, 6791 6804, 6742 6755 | 3.9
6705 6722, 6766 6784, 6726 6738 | -2.9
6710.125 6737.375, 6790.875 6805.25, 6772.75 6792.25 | 2.1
